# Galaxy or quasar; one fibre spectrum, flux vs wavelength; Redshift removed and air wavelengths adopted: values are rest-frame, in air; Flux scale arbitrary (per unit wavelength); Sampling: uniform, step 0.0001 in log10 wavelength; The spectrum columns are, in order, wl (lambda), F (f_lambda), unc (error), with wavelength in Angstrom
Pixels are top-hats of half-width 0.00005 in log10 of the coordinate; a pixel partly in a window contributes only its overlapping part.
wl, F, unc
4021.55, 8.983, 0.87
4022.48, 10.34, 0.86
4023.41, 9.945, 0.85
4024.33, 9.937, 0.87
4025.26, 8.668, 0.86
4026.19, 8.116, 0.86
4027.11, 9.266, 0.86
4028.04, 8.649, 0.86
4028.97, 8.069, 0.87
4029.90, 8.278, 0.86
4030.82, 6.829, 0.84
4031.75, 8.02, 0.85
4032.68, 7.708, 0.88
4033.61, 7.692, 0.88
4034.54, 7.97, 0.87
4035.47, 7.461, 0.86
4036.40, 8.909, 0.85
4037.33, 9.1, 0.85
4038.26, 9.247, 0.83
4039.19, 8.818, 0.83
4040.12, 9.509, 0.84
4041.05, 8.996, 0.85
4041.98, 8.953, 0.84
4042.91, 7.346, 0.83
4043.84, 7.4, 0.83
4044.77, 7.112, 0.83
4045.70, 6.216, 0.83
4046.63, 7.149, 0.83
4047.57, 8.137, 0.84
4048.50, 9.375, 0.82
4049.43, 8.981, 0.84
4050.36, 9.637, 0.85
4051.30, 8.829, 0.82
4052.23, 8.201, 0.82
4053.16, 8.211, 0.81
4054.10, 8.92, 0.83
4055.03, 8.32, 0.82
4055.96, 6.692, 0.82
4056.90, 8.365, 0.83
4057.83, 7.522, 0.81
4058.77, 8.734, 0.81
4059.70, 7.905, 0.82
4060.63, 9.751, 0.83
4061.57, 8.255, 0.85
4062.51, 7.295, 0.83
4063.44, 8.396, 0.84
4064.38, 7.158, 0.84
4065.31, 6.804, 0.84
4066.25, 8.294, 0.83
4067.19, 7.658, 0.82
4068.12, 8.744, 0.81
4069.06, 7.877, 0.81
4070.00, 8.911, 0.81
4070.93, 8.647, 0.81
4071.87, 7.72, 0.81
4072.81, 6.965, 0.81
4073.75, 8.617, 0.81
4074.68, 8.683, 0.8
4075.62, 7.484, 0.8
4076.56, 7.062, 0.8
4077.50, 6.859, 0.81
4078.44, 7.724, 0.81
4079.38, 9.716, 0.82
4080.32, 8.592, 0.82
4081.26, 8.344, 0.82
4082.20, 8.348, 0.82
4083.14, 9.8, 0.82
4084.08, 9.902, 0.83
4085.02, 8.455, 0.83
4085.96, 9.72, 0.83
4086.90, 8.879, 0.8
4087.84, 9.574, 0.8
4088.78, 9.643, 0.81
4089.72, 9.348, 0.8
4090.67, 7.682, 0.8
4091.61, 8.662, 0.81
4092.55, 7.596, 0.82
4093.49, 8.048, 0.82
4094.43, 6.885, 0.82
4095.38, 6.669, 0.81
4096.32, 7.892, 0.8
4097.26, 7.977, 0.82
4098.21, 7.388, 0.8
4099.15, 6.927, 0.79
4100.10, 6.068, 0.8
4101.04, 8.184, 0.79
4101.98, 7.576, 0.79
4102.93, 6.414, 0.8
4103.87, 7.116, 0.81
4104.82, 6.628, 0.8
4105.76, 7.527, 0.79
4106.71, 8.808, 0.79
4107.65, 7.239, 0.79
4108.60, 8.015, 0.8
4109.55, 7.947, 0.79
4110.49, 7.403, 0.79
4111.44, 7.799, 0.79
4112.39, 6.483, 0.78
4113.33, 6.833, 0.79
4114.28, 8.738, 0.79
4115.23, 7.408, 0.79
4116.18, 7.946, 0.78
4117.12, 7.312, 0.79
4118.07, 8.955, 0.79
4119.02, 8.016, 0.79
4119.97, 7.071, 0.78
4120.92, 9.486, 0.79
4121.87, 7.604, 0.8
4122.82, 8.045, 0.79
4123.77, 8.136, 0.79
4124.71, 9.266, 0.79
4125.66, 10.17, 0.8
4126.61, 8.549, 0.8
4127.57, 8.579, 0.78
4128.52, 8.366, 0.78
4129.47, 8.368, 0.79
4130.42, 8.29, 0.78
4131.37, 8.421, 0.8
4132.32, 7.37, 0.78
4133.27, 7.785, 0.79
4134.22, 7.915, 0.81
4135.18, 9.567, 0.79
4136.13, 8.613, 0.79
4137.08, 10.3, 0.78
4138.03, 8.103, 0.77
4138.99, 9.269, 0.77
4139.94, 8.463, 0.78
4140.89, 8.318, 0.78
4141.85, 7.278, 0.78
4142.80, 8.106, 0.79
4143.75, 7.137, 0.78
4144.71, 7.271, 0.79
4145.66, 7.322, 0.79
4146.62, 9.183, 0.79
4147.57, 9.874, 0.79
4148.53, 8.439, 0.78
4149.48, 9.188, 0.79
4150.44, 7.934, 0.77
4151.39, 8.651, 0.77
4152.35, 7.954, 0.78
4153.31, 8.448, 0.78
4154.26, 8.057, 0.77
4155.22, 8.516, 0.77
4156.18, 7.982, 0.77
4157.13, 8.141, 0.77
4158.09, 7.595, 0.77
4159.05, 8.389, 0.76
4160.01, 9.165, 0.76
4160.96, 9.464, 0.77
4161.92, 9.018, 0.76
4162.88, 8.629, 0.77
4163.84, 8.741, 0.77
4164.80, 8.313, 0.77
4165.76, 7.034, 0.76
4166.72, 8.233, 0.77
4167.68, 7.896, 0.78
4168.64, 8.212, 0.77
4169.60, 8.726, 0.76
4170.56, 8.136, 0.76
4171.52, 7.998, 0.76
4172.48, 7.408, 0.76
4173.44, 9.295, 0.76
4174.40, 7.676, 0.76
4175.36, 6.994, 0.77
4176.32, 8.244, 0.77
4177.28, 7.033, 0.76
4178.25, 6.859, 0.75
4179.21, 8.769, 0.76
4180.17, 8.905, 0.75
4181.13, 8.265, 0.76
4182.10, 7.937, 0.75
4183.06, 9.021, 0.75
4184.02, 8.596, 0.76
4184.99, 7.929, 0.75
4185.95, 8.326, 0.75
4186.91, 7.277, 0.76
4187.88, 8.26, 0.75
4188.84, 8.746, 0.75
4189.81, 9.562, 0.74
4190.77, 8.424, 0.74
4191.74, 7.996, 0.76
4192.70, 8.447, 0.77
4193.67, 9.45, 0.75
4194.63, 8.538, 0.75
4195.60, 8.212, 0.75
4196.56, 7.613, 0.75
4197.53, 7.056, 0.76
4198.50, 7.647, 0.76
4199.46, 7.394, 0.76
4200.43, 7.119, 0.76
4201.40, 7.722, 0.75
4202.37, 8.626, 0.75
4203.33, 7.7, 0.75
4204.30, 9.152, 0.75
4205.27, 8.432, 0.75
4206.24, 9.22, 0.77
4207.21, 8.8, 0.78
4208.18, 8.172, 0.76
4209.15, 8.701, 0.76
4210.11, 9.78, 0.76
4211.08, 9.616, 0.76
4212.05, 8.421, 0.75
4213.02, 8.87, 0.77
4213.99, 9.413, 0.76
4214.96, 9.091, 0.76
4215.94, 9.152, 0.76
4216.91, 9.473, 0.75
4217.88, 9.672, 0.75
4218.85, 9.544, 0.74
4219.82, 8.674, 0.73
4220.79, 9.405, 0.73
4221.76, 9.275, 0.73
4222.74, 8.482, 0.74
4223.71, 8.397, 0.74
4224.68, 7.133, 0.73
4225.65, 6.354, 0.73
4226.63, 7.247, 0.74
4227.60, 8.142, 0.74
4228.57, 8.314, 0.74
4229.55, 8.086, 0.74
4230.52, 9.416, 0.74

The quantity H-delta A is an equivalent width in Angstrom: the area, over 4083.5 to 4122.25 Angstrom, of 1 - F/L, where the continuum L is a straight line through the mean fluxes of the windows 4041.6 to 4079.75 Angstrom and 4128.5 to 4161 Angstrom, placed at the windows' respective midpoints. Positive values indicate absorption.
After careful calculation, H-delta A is 1.4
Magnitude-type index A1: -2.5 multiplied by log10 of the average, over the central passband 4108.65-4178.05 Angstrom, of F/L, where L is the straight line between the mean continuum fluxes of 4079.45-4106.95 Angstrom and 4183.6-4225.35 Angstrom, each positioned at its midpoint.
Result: 0.01 mag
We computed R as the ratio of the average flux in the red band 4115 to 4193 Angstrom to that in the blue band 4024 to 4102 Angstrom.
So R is 1.0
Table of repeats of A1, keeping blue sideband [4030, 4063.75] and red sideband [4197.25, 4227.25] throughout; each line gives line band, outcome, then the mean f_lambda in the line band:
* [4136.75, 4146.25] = 0.03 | 8.13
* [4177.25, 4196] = 0.01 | 8.36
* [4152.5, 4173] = 0.02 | 8.29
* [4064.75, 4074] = 0.04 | 8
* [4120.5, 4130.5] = -0.03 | 8.63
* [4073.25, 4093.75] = -0.04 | 8.58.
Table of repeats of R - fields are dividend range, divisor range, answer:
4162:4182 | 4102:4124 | 1.05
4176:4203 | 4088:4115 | 1.06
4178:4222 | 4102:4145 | 1.06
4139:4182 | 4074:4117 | 1.03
